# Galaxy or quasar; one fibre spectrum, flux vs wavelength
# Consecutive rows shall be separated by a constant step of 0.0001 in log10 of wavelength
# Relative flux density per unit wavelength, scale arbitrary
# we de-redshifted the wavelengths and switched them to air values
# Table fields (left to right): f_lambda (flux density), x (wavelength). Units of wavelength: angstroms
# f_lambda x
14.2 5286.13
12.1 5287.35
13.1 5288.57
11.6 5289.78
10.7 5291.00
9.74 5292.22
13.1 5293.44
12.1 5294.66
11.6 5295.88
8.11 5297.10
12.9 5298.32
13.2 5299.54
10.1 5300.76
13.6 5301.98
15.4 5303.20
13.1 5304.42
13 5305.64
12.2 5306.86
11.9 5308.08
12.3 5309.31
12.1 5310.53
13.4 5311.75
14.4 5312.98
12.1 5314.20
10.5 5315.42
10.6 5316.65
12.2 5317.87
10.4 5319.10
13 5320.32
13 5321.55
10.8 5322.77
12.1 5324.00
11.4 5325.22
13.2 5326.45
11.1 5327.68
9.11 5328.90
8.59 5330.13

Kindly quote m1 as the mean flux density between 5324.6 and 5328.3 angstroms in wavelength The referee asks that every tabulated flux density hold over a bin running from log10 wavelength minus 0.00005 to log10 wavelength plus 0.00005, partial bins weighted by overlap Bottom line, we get 11.9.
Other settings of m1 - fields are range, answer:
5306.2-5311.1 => 12.1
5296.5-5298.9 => 10.5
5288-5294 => 11.6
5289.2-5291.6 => 11.1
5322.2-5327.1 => 11.9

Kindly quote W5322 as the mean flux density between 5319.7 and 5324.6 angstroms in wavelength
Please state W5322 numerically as 12.2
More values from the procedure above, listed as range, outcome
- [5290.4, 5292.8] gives 10.2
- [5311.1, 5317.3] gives 12.2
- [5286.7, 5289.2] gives 12.6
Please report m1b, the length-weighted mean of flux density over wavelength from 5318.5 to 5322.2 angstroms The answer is 12.1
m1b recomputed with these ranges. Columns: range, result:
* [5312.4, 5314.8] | 13.3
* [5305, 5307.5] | 12.6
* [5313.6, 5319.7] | 11.2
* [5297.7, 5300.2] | 13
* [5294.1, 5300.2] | 11.6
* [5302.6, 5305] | 14.3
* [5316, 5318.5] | 11.4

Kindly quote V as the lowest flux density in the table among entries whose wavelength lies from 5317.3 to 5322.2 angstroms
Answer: 10.4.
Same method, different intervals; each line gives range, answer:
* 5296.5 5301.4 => 8.11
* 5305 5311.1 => 11.9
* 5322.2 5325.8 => 10.8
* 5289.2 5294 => 9.74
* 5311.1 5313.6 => 13.4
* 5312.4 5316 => 10.5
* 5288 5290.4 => 11.6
